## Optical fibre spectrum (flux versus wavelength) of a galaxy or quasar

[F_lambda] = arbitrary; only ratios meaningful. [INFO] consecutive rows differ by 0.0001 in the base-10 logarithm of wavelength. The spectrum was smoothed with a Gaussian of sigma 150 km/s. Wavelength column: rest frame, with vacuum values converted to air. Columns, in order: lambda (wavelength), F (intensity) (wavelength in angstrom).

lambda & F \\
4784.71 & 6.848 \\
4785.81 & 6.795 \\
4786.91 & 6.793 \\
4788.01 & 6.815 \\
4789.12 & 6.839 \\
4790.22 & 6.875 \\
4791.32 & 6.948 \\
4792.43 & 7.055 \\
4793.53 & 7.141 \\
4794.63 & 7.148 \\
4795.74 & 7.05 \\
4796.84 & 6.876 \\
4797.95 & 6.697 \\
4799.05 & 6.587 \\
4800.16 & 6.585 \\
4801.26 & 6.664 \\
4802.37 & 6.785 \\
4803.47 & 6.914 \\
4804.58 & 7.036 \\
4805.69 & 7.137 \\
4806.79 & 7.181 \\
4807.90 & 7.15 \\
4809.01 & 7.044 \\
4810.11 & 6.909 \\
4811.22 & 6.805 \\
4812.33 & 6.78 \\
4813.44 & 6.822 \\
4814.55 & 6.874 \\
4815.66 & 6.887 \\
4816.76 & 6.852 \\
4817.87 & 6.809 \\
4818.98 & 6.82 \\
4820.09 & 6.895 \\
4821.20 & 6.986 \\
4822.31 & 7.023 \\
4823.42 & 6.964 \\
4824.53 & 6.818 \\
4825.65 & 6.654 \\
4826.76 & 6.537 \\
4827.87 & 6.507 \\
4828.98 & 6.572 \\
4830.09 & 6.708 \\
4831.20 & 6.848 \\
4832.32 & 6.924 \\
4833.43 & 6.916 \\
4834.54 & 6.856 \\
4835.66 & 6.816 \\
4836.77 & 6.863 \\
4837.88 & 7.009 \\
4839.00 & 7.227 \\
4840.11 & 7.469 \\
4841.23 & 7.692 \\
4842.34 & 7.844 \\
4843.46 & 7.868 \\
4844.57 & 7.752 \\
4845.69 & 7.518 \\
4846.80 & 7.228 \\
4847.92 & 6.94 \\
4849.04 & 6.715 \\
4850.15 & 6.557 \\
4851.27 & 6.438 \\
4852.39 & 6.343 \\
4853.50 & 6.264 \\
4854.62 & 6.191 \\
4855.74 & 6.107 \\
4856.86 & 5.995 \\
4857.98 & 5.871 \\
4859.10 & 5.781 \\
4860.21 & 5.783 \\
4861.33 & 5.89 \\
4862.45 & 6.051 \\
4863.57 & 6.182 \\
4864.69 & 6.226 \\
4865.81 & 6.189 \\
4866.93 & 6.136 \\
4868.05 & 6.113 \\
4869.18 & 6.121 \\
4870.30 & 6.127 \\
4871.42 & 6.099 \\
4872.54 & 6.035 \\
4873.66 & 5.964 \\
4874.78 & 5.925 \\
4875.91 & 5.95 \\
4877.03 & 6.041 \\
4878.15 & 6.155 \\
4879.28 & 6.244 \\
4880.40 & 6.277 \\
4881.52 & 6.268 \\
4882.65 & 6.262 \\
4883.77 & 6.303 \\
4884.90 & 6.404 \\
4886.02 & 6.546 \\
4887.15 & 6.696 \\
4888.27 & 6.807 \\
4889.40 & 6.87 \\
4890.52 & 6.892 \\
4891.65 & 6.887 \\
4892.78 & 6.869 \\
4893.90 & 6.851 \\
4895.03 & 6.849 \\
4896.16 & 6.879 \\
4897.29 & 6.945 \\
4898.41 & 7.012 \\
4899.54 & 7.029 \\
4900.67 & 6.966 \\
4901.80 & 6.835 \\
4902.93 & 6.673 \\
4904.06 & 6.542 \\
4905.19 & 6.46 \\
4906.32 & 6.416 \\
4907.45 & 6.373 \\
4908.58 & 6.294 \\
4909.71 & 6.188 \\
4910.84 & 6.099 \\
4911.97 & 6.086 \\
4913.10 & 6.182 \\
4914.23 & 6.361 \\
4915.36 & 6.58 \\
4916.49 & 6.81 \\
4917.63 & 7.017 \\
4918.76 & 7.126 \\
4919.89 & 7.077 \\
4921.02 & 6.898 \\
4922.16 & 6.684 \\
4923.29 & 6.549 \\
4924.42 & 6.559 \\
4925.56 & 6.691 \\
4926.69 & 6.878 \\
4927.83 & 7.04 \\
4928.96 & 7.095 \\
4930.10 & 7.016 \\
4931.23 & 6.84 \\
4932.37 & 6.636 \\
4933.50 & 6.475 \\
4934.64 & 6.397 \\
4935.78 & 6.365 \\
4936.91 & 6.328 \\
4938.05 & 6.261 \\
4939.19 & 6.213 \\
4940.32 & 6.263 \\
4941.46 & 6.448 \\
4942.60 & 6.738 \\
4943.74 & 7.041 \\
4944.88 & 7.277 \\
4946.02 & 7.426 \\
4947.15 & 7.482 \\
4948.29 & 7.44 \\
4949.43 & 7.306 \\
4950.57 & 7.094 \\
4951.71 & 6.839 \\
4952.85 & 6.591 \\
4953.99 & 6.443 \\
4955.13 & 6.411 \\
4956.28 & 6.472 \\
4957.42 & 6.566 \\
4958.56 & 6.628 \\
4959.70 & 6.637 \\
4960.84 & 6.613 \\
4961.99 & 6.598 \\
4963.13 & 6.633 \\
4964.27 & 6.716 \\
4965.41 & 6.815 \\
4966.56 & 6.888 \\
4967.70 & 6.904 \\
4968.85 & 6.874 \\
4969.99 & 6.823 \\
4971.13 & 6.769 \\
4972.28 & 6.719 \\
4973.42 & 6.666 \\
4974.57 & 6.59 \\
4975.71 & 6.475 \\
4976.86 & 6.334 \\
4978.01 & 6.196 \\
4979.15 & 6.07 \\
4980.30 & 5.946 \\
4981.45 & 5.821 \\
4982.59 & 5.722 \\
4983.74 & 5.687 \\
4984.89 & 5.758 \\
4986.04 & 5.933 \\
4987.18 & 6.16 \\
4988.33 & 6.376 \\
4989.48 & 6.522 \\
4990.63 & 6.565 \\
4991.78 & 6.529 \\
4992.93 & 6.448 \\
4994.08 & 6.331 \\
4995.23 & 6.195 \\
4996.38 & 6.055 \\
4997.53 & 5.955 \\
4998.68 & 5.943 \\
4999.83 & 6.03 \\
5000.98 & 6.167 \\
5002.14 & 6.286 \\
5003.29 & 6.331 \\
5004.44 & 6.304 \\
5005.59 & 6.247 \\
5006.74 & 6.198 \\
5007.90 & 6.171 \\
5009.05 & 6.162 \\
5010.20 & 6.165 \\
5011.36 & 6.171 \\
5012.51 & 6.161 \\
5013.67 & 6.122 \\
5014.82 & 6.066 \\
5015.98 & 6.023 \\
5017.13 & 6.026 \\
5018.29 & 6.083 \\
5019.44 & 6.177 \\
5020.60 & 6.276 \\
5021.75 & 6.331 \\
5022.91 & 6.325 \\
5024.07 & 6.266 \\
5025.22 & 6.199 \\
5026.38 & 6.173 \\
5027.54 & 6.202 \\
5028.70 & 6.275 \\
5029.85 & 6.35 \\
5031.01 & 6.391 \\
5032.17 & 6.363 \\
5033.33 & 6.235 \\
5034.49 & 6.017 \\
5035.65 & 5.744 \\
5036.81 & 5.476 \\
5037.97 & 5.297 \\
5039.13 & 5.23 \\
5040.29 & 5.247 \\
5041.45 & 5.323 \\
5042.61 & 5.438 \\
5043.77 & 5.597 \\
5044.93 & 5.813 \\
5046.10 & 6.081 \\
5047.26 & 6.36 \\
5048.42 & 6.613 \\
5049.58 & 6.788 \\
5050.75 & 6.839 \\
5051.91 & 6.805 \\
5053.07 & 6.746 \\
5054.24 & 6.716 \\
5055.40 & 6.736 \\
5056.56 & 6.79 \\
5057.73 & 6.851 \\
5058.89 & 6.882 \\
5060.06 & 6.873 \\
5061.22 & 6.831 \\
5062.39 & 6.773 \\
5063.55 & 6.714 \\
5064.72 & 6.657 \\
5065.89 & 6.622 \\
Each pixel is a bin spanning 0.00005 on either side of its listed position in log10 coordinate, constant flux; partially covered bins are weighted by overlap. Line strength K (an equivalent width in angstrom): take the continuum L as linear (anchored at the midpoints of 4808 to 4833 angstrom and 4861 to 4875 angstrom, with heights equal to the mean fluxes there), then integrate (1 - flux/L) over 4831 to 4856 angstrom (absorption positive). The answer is -1.99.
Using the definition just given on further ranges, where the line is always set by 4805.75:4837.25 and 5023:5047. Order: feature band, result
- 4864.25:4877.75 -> 1.1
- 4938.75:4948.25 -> -0.9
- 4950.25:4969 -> -1.3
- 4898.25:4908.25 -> -0.3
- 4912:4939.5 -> -1.2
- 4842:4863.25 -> 0.5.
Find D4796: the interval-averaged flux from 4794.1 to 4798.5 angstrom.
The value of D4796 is 6.93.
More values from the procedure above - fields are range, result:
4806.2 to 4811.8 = 7.02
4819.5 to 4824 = 6.97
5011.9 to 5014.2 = 6.14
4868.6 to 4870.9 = 6.11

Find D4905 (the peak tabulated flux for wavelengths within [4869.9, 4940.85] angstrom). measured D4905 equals 7.126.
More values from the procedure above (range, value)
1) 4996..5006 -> 6.331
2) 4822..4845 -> 7.868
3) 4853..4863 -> 6.264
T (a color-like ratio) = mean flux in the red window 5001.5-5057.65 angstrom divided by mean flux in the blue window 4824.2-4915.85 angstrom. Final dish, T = 0.9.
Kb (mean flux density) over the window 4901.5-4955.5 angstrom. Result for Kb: 6.69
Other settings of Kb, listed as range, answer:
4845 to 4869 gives 6.31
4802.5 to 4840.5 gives 6.9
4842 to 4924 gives 6.51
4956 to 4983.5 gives 6.51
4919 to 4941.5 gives 6.65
